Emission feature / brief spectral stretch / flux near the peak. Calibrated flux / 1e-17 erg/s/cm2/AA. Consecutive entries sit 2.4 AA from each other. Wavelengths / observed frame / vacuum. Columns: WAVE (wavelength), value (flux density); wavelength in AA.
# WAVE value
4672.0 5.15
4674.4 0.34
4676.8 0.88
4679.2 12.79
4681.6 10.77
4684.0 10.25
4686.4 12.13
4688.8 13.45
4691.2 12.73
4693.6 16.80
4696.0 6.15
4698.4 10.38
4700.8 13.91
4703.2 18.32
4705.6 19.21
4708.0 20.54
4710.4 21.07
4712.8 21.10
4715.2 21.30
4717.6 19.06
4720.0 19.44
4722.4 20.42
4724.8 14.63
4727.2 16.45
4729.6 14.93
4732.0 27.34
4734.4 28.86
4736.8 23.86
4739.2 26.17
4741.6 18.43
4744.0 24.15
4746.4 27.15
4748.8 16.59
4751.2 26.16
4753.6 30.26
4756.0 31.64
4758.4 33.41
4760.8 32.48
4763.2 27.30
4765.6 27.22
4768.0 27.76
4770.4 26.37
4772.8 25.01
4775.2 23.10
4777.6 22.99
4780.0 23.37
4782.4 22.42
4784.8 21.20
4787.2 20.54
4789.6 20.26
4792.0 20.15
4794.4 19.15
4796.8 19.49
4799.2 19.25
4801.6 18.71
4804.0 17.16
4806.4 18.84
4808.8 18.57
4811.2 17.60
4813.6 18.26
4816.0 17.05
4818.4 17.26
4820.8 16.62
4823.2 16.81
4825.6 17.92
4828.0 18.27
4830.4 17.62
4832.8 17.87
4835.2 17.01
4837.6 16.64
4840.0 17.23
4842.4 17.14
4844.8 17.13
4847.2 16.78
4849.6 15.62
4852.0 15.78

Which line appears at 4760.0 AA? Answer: Lyman alpha 1216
